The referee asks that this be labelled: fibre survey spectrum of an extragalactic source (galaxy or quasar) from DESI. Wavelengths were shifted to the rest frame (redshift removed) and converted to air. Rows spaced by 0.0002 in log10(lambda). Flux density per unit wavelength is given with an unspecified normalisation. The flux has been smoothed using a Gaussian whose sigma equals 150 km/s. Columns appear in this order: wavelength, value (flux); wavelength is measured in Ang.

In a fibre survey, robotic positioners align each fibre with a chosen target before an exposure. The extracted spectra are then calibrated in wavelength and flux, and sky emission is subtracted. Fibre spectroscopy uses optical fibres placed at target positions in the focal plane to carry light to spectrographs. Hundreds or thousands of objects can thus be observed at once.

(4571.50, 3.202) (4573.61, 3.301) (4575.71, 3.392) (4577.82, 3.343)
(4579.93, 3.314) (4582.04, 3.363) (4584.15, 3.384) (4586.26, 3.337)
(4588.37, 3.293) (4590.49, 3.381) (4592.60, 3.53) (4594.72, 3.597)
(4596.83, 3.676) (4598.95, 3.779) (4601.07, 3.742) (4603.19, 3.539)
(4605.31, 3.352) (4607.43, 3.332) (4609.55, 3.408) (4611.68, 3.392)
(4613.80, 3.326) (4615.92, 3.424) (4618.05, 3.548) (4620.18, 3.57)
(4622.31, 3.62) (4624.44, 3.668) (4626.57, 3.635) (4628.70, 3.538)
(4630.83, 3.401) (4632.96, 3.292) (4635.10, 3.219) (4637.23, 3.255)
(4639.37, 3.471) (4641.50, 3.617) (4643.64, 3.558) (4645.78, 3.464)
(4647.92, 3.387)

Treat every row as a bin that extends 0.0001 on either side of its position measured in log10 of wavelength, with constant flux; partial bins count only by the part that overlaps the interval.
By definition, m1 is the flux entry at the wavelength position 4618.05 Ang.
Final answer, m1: 3.548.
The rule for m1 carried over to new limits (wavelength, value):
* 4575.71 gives 3.392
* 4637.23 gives 3.255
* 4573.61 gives 3.301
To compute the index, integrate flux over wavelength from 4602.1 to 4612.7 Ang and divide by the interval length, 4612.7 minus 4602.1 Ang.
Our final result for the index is 3.4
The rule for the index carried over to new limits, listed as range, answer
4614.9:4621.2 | 3.51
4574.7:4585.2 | 3.36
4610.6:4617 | 3.38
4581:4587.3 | 3.36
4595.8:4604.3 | 3.68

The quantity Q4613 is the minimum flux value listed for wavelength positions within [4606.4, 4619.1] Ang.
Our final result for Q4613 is 3.326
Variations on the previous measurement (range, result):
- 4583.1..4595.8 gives 3.293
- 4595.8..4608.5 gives 3.332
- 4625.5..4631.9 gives 3.401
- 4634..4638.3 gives 3.219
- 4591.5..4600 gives 3.53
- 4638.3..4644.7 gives 3.471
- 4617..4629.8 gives 3.538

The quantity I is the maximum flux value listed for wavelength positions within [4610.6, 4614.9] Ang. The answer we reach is 3.392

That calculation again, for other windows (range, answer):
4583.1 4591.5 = 3.384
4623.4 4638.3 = 3.668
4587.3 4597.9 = 3.676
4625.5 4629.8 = 3.635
